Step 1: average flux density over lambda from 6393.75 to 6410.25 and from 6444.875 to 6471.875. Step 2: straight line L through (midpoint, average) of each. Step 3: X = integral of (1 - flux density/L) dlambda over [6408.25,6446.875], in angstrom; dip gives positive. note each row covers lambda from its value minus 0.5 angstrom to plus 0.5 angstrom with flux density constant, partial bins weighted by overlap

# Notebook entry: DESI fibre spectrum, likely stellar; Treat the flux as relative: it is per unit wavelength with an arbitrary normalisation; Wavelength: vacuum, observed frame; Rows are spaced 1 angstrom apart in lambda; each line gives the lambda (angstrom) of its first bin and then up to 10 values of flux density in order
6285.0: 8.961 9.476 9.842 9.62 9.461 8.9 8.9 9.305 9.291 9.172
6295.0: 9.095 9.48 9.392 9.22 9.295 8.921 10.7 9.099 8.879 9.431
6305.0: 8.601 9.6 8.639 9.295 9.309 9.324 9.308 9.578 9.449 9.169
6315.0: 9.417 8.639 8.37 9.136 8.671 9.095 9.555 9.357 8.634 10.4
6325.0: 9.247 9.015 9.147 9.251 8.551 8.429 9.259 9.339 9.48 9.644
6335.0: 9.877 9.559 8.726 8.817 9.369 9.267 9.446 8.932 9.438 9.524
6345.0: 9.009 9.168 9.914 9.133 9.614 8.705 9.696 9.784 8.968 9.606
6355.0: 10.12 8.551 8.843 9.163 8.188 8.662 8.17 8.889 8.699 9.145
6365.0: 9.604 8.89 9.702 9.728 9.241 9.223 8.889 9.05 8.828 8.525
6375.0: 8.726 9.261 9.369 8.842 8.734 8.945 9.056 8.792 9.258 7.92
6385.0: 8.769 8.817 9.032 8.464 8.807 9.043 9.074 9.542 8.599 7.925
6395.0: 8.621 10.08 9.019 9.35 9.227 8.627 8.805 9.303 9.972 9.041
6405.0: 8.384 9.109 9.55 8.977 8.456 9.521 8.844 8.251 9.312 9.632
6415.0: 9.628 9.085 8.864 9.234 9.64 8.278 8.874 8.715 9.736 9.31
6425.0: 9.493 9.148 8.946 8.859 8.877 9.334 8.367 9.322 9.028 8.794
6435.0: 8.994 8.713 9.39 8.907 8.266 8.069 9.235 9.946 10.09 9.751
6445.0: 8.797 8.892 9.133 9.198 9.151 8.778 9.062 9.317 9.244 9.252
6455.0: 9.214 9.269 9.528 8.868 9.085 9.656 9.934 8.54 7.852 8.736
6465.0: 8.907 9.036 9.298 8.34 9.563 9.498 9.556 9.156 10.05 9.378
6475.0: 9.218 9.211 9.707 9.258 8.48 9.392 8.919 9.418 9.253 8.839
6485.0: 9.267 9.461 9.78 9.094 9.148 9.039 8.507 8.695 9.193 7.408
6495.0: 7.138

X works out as 0.1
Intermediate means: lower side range 9.07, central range 9.07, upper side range 9.11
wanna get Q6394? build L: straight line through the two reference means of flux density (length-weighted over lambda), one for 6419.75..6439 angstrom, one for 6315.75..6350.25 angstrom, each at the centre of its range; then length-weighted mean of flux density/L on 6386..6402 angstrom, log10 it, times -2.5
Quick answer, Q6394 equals 0.01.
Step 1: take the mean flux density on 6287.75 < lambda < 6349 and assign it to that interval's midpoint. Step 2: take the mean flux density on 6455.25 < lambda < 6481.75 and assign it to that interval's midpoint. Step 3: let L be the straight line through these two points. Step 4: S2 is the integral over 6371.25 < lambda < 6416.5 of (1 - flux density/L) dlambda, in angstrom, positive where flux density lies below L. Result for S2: 1.1 angstrom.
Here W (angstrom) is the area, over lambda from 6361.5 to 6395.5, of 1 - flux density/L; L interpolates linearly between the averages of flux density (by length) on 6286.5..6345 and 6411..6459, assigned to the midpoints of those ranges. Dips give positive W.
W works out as 0.8 angstrom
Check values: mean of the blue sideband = 9.24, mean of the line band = 8.94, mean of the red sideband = 9.1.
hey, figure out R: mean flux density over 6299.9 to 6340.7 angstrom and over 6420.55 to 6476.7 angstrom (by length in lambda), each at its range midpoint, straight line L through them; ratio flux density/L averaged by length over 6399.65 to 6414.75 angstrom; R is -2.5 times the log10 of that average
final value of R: 0.010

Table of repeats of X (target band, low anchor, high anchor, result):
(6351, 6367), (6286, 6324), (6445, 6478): 0.27 angstrom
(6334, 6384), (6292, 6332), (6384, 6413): -0.34 angstrom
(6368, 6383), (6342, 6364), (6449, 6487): 0.23 angstrom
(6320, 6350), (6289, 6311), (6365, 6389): -0.50 angstrom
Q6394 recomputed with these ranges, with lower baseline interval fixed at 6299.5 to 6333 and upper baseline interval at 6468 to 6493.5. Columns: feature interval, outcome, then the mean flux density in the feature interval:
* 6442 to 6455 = 0.00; 9.25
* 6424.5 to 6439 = 0.03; 8.99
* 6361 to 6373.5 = 0.01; 9.12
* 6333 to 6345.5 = -0.01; 9.31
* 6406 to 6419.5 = 0.01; 9.15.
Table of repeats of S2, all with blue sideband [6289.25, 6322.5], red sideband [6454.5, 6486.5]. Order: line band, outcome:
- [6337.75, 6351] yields -0.1 angstrom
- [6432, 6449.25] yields 0.2 angstrom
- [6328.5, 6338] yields 0.0 angstrom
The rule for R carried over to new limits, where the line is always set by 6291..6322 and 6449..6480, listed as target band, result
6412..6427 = 0.00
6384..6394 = 0.05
